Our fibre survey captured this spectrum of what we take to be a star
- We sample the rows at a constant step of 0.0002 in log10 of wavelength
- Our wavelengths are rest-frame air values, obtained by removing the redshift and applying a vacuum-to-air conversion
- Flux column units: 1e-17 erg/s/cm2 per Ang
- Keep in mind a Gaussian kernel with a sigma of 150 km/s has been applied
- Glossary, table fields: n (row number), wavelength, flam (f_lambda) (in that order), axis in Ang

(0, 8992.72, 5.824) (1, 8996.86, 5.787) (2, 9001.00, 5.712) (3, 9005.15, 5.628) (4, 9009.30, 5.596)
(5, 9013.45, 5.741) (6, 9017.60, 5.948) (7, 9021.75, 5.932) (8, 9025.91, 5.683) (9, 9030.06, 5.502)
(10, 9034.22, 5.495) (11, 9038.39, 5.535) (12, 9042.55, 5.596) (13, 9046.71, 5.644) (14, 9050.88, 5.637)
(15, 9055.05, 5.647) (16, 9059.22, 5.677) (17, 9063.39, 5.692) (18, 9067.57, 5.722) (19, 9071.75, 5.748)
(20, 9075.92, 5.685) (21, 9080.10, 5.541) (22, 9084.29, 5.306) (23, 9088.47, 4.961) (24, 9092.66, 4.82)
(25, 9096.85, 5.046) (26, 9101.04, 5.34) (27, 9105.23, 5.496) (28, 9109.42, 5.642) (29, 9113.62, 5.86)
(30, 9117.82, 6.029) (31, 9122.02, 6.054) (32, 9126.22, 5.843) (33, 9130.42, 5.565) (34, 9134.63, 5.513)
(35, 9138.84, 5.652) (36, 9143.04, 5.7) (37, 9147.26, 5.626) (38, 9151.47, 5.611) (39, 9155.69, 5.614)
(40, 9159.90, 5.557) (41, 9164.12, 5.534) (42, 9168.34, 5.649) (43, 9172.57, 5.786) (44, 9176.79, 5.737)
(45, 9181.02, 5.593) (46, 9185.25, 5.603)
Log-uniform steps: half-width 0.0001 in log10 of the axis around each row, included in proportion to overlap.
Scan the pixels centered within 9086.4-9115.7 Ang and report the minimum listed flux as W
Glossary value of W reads 4.82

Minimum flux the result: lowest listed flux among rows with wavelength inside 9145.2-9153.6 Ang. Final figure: 5.611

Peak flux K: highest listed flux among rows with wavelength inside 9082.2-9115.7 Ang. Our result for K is 5.86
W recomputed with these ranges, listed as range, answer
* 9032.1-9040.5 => 5.495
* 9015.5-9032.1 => 5.502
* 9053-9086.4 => 5.306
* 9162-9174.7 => 5.534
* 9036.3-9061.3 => 5.535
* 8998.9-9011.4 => 5.596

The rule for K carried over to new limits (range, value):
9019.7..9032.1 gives 5.932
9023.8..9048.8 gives 5.683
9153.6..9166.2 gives 5.614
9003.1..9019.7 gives 5.948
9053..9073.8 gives 5.748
